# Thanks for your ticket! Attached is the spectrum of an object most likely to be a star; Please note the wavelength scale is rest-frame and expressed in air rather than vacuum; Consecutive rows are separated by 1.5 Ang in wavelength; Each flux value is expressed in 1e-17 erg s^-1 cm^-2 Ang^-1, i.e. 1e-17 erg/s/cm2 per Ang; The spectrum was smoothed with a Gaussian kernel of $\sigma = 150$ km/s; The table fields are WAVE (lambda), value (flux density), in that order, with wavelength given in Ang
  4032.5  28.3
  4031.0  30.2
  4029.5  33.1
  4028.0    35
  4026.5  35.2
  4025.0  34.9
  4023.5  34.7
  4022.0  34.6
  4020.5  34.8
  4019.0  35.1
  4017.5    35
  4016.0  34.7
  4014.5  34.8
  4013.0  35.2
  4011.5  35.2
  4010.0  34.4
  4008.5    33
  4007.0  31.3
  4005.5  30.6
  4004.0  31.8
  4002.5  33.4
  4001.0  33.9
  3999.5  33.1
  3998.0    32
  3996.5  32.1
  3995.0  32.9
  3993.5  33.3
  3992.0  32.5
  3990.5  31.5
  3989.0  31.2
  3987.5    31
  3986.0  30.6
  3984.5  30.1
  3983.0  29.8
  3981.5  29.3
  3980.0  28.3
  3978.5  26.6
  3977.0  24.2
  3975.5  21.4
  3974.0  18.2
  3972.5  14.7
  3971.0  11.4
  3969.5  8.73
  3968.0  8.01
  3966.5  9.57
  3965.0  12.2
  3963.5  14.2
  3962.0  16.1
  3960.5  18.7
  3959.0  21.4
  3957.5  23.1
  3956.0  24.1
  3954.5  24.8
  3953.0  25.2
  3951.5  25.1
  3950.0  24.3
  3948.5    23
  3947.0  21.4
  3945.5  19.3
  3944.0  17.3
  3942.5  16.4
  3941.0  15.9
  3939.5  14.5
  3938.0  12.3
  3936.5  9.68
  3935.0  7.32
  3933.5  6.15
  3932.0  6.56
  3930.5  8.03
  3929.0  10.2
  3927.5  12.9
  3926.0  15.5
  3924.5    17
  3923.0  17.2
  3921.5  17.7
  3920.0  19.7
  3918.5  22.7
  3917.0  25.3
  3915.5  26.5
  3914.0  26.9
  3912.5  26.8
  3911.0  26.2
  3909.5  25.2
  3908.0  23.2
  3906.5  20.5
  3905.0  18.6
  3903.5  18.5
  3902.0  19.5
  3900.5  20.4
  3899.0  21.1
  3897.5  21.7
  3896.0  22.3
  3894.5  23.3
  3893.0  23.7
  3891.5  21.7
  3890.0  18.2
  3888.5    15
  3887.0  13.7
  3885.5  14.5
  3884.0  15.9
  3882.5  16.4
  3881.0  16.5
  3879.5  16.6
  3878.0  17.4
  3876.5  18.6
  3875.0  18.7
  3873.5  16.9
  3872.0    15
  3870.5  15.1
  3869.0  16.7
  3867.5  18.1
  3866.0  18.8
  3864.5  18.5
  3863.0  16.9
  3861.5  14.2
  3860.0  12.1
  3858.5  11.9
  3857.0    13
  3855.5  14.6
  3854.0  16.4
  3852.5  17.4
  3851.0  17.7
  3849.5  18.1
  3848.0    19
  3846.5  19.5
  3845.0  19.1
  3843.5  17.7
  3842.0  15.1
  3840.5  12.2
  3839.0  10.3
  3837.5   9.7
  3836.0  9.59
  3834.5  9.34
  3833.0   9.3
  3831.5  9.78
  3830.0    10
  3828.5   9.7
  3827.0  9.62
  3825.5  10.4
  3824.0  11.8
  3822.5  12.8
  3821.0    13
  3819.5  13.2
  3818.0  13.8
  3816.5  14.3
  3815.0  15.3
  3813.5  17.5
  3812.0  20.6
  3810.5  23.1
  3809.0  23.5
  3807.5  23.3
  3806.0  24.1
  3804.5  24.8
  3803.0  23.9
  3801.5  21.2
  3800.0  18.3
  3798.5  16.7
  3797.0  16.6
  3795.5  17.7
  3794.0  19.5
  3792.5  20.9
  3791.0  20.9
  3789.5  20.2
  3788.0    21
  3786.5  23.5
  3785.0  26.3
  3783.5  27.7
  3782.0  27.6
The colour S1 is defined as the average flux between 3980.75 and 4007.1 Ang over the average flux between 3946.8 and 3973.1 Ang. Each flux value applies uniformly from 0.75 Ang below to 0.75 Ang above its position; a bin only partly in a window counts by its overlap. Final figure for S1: 1.8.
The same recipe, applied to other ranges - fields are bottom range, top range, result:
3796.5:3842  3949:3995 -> 1.50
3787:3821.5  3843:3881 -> 0.86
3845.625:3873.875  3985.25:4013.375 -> 1.99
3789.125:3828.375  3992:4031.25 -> 1.89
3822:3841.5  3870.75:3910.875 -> 1.83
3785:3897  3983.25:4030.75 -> 1.98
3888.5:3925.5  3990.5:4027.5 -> 1.55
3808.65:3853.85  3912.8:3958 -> 1.25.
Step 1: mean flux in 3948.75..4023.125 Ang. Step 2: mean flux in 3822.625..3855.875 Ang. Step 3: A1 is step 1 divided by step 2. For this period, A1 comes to 2.0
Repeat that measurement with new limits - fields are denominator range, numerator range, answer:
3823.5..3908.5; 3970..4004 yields 1.75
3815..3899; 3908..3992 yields 1.29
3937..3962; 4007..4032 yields 1.69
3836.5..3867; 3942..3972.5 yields 1.16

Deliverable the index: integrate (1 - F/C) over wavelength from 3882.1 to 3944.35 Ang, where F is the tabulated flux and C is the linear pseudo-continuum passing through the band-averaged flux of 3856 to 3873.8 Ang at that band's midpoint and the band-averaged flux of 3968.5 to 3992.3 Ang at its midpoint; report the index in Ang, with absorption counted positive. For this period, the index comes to 3.8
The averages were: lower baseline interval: 15.6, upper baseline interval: 24.7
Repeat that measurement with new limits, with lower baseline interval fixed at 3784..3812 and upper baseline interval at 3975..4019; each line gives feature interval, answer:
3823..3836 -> 7.3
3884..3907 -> 6.1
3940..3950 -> 3.4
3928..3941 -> 8.5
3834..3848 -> 5.7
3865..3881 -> 5.1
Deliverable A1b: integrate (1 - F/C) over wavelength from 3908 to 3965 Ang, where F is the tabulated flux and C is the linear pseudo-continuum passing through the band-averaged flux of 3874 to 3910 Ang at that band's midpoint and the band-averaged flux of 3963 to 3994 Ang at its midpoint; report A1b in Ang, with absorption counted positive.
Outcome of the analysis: 6.7 Ang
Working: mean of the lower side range 19.2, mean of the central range 18.5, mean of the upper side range 22.7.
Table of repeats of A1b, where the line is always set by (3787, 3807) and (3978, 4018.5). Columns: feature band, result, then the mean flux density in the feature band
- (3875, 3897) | 6.44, 18.2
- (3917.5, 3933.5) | 7.67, 14.5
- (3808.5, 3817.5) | 1.11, 18.8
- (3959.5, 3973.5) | 8.05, 12.9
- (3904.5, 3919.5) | 1.65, 24.2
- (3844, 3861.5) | 5.55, 16.2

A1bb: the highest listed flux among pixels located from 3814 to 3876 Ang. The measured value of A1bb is 19.5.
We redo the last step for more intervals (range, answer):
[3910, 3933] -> 26.9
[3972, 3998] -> 33.3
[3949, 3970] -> 25.2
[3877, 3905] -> 23.7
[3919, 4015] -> 35.2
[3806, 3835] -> 24.1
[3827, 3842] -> 15.1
